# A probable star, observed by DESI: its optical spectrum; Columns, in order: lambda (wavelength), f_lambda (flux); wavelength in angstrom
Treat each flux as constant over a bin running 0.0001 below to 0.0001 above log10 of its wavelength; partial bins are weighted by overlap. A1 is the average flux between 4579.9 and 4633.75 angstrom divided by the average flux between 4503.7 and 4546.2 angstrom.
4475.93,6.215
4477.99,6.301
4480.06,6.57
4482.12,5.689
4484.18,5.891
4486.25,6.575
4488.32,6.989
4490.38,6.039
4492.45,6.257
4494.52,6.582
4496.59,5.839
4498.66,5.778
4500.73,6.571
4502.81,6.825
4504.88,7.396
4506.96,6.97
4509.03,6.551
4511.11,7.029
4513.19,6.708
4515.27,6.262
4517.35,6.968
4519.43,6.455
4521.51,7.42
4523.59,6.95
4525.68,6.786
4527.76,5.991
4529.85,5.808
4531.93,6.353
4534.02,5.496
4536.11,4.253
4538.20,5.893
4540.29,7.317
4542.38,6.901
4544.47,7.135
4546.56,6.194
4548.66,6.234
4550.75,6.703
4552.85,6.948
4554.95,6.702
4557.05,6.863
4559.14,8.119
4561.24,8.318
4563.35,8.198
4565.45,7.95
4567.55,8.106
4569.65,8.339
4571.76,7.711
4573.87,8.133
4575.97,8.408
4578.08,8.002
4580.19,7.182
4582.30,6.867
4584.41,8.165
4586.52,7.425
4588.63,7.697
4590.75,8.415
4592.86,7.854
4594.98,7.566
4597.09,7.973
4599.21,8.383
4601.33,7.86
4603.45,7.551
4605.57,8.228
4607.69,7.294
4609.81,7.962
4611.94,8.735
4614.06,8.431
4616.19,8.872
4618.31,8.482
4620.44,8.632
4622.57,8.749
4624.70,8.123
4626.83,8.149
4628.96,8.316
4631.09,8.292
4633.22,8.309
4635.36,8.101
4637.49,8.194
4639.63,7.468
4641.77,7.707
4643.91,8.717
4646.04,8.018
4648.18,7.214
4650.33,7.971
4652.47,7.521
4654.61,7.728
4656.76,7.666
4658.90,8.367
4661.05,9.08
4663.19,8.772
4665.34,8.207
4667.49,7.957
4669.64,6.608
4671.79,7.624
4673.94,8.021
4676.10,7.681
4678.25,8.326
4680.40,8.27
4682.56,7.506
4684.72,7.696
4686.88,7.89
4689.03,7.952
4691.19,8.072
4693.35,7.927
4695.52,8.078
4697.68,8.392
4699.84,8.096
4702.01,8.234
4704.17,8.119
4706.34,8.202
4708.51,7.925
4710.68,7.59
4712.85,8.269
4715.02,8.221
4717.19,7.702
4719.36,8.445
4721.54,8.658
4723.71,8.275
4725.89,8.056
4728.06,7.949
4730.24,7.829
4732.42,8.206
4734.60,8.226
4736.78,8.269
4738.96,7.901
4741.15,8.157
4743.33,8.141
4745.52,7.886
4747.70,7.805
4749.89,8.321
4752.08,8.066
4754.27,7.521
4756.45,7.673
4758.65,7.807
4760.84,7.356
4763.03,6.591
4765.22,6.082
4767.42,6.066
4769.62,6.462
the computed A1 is 1.24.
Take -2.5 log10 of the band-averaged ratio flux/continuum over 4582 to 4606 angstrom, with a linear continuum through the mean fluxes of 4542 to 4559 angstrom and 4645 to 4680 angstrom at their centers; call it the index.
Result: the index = -0.09 mag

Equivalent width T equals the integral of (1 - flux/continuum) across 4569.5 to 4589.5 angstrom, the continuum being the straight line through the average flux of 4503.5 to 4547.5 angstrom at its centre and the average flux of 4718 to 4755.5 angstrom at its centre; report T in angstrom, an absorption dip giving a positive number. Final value -2.4 angstrom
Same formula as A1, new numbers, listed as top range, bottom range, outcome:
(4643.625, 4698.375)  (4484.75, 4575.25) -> 1.17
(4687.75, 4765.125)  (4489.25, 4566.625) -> 1.19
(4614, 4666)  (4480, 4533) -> 1.26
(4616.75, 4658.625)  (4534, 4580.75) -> 1.12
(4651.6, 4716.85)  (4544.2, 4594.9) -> 1.06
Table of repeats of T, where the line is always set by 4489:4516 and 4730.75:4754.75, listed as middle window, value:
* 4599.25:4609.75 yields -0.94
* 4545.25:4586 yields -3.50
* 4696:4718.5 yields -0.73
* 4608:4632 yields -3.70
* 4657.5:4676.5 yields -1.18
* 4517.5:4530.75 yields 0.13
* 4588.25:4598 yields -1.11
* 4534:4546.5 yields 1.02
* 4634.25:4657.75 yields -1.29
